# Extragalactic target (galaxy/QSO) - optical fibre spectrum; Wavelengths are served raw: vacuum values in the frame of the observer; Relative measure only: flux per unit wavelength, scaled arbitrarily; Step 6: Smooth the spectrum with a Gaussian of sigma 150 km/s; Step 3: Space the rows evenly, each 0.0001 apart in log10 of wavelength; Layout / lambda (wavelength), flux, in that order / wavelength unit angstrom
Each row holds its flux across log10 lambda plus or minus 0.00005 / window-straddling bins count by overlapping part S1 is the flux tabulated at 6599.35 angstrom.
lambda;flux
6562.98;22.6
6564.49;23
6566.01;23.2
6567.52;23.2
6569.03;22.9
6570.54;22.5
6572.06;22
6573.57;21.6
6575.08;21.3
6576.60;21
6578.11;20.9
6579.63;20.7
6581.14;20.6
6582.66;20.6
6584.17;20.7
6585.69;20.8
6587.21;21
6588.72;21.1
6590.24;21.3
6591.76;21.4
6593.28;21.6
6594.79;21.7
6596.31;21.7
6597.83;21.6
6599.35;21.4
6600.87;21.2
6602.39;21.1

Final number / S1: 21.4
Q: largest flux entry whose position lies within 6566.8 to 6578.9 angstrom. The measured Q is 23.2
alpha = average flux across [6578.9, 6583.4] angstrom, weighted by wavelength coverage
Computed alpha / 20.6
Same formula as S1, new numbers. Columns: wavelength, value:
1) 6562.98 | 22.6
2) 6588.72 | 21.1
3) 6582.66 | 20.6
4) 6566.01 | 23.2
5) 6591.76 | 21.4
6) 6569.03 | 22.9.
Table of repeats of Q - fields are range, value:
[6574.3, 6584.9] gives 21.3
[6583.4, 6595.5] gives 21.7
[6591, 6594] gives 21.6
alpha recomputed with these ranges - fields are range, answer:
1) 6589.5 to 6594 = 21.4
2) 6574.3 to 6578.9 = 21.1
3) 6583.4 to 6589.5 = 20.9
